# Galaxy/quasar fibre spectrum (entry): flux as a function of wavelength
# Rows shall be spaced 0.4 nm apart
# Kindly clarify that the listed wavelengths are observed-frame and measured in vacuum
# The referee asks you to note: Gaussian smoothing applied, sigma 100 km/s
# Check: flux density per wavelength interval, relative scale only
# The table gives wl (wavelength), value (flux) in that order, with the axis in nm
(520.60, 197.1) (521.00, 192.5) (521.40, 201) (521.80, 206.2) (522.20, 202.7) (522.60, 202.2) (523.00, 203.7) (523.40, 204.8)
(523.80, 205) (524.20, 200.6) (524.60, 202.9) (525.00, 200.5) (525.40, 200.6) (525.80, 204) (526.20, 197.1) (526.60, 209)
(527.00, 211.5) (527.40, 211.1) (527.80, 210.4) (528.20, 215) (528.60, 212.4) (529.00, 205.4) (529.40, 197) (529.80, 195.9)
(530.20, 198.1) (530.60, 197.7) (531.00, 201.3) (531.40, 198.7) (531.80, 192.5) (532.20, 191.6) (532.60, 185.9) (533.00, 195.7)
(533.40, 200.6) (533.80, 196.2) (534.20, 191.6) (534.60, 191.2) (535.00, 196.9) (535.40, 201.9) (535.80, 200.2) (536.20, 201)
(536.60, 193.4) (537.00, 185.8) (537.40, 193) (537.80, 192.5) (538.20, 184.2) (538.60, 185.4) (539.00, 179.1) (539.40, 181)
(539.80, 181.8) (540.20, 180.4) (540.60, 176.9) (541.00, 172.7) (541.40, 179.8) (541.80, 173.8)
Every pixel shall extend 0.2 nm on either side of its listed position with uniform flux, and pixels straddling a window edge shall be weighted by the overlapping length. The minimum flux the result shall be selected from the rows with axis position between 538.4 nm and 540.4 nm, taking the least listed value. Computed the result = 179.1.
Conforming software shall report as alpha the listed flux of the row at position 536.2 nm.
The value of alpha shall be 201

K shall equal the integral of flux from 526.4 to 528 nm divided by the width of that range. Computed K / 210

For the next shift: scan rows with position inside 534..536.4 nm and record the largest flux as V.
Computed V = 201.9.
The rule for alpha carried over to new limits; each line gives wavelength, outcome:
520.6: 197.1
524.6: 202.9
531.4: 198.7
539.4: 181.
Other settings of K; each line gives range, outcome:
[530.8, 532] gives 198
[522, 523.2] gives 203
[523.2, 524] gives 205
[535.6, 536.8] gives 198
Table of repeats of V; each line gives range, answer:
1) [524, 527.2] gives 211.5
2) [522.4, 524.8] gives 205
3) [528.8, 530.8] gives 205.4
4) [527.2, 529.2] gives 215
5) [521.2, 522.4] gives 206.2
